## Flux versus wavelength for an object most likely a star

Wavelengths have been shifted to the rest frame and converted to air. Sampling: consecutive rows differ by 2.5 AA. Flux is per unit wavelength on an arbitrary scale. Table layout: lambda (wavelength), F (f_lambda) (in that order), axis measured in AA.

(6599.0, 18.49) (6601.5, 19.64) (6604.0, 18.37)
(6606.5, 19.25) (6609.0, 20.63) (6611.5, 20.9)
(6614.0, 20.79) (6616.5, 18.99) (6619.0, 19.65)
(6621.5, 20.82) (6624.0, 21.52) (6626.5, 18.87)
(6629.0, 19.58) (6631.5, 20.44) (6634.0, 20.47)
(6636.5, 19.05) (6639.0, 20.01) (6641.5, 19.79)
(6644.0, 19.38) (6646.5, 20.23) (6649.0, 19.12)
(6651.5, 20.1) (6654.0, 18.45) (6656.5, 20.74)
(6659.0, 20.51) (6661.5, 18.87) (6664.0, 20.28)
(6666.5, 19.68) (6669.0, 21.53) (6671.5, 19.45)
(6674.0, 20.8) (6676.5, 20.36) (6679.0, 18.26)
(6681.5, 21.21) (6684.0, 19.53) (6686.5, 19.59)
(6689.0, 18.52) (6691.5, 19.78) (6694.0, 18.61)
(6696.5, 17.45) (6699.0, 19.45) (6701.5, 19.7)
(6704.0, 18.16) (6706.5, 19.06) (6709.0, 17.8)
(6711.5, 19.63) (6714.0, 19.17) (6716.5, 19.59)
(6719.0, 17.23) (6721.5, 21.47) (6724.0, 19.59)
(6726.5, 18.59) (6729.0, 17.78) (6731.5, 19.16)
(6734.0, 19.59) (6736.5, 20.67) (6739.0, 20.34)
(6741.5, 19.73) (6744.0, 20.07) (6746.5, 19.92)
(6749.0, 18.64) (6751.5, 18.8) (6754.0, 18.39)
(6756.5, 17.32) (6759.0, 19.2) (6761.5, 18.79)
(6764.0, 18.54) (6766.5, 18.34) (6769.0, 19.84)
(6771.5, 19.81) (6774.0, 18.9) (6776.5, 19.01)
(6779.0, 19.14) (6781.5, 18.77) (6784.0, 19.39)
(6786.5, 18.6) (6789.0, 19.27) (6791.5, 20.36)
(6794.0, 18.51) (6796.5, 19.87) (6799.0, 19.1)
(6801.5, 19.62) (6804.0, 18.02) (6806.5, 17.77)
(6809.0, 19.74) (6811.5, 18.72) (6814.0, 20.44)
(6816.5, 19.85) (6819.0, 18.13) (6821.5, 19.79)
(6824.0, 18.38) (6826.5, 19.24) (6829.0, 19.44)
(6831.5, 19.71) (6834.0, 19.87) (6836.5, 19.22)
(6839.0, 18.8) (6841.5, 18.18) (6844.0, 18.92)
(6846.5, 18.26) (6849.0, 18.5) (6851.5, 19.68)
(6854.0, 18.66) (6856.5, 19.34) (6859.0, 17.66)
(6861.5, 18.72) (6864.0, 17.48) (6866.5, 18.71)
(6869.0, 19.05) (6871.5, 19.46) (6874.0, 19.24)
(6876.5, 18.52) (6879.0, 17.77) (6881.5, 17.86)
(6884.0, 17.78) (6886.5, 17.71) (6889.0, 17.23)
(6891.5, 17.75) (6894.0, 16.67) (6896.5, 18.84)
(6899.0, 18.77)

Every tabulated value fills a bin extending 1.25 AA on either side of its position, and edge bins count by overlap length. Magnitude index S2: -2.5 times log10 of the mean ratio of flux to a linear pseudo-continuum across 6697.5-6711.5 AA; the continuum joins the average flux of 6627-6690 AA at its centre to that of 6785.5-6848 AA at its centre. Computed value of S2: 0.04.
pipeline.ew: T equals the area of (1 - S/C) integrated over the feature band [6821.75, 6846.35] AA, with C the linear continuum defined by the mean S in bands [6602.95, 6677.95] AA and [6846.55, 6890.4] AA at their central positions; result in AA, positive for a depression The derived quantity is -0.6 AA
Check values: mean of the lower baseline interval 20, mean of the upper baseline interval 18.4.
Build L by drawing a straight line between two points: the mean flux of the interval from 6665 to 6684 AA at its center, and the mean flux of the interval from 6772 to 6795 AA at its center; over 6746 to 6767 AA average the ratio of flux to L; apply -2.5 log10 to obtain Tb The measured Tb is 0.04 mag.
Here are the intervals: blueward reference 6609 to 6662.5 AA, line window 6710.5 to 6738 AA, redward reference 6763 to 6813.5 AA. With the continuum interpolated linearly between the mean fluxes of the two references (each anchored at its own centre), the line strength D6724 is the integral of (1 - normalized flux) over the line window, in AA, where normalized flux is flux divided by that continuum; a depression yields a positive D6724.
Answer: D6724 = 0.2 AA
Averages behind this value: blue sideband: 19.9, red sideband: 19.1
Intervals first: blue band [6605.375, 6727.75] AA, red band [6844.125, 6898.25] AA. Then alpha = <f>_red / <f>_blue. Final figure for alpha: 0.93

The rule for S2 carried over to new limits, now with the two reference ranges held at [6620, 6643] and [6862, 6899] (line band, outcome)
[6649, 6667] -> 0.00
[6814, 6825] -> -0.03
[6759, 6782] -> 0.00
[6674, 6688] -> -0.01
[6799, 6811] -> 0.00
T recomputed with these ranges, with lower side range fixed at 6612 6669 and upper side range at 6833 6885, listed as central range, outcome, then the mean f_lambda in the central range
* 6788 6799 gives -0.2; 19.5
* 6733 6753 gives -0.4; 19.7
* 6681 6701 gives 0.4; 19.2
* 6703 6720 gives 0.7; 18.7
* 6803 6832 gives -0.3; 19.1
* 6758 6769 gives 0.2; 18.8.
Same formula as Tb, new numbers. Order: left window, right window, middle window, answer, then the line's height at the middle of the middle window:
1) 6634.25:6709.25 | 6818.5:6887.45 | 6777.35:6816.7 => -0.01 mag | 19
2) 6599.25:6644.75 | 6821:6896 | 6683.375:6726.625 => 0.02 mag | 19.4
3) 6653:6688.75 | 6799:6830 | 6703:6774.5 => 0.02 mag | 19.5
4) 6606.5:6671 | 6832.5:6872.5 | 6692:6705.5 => 0.05 mag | 19.7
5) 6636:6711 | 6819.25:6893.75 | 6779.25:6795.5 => -0.01 mag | 19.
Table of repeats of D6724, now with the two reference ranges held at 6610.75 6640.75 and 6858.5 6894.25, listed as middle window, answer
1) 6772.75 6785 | -0.1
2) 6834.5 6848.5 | -0.2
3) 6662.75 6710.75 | 0.4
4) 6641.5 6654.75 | 0.3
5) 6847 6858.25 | -0.4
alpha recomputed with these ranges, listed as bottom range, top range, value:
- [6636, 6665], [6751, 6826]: 0.96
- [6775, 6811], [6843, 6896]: 0.96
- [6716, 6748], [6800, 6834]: 0.98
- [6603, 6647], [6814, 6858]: 0.96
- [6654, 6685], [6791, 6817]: 0.96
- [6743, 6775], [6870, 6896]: 0.95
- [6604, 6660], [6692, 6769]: 0.96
